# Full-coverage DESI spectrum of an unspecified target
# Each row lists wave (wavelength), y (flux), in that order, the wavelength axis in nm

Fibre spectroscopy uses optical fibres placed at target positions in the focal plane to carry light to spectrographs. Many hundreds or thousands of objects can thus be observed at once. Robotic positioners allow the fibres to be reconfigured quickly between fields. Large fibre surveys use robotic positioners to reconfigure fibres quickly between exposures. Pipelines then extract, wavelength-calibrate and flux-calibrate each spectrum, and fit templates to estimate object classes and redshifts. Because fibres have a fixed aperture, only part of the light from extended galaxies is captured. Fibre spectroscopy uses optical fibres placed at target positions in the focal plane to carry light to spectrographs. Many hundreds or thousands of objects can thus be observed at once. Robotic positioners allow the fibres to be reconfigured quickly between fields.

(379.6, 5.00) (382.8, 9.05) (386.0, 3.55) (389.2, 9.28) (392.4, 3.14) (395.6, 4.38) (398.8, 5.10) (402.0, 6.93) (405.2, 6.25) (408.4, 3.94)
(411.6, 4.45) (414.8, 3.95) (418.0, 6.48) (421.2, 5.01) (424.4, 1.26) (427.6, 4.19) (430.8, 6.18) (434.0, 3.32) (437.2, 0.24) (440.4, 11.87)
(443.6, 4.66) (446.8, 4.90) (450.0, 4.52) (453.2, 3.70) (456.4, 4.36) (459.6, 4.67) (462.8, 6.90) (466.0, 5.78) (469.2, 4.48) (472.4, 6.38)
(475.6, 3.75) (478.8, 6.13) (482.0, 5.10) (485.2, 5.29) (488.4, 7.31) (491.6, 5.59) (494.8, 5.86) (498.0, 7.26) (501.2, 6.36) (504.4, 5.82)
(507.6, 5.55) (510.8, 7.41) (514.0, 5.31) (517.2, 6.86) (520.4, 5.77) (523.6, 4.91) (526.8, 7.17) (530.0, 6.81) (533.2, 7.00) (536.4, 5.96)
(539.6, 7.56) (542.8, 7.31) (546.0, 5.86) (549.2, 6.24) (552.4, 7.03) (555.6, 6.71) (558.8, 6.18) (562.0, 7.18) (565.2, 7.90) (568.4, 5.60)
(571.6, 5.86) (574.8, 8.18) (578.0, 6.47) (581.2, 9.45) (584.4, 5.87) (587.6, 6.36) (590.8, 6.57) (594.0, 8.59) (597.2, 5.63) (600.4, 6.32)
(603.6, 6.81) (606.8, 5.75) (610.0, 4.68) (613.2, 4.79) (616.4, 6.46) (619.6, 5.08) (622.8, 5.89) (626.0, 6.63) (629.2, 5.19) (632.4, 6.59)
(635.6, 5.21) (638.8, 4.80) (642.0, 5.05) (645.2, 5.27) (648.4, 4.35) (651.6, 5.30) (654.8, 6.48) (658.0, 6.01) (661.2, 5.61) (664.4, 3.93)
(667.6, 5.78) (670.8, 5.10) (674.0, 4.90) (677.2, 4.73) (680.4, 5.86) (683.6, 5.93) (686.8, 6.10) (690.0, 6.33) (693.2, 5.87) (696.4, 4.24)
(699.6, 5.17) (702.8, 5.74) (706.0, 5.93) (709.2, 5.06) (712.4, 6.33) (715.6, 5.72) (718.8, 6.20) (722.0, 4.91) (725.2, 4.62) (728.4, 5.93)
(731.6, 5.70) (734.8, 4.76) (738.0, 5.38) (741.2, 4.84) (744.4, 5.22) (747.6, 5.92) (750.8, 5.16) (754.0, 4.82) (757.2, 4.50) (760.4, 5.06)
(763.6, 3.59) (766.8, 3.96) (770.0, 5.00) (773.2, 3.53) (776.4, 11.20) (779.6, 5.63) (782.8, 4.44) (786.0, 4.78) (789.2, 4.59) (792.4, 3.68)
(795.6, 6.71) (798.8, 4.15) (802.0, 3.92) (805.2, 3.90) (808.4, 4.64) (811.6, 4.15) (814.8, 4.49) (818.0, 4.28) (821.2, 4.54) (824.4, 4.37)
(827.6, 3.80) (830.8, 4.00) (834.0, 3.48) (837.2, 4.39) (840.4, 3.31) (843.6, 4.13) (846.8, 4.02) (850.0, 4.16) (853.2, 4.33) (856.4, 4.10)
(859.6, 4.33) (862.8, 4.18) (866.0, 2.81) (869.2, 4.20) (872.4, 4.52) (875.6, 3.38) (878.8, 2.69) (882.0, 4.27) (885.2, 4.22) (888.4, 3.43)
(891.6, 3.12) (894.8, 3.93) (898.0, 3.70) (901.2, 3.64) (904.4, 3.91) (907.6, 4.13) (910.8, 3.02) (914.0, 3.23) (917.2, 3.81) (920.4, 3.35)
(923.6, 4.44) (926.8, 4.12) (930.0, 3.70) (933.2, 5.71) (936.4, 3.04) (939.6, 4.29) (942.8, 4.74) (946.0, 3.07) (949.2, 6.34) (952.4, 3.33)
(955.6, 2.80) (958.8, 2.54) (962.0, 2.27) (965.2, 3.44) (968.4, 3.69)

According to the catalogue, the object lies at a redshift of 0.18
